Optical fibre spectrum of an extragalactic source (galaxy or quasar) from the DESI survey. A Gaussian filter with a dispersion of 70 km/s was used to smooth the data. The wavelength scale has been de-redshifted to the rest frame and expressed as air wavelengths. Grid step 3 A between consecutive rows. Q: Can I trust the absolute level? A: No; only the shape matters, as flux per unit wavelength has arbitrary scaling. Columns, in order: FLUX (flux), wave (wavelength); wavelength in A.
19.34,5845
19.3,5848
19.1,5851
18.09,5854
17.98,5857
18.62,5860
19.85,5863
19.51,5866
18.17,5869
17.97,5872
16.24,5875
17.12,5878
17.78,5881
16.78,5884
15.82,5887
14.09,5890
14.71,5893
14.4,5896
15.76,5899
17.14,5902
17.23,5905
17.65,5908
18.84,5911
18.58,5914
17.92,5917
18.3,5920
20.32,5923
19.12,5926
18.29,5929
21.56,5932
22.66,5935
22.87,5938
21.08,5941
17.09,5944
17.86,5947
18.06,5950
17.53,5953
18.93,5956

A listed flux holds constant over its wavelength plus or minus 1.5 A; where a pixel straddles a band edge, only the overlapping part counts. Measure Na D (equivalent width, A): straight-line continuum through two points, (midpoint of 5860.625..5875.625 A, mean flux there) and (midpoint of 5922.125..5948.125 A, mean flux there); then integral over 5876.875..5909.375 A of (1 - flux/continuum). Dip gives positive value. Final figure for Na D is 4.9 A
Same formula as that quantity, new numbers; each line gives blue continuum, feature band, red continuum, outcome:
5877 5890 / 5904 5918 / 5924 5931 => 0.0 A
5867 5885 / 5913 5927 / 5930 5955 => 0.1 A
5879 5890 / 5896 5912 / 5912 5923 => 0.6 A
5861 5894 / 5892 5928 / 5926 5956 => 1.7 A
